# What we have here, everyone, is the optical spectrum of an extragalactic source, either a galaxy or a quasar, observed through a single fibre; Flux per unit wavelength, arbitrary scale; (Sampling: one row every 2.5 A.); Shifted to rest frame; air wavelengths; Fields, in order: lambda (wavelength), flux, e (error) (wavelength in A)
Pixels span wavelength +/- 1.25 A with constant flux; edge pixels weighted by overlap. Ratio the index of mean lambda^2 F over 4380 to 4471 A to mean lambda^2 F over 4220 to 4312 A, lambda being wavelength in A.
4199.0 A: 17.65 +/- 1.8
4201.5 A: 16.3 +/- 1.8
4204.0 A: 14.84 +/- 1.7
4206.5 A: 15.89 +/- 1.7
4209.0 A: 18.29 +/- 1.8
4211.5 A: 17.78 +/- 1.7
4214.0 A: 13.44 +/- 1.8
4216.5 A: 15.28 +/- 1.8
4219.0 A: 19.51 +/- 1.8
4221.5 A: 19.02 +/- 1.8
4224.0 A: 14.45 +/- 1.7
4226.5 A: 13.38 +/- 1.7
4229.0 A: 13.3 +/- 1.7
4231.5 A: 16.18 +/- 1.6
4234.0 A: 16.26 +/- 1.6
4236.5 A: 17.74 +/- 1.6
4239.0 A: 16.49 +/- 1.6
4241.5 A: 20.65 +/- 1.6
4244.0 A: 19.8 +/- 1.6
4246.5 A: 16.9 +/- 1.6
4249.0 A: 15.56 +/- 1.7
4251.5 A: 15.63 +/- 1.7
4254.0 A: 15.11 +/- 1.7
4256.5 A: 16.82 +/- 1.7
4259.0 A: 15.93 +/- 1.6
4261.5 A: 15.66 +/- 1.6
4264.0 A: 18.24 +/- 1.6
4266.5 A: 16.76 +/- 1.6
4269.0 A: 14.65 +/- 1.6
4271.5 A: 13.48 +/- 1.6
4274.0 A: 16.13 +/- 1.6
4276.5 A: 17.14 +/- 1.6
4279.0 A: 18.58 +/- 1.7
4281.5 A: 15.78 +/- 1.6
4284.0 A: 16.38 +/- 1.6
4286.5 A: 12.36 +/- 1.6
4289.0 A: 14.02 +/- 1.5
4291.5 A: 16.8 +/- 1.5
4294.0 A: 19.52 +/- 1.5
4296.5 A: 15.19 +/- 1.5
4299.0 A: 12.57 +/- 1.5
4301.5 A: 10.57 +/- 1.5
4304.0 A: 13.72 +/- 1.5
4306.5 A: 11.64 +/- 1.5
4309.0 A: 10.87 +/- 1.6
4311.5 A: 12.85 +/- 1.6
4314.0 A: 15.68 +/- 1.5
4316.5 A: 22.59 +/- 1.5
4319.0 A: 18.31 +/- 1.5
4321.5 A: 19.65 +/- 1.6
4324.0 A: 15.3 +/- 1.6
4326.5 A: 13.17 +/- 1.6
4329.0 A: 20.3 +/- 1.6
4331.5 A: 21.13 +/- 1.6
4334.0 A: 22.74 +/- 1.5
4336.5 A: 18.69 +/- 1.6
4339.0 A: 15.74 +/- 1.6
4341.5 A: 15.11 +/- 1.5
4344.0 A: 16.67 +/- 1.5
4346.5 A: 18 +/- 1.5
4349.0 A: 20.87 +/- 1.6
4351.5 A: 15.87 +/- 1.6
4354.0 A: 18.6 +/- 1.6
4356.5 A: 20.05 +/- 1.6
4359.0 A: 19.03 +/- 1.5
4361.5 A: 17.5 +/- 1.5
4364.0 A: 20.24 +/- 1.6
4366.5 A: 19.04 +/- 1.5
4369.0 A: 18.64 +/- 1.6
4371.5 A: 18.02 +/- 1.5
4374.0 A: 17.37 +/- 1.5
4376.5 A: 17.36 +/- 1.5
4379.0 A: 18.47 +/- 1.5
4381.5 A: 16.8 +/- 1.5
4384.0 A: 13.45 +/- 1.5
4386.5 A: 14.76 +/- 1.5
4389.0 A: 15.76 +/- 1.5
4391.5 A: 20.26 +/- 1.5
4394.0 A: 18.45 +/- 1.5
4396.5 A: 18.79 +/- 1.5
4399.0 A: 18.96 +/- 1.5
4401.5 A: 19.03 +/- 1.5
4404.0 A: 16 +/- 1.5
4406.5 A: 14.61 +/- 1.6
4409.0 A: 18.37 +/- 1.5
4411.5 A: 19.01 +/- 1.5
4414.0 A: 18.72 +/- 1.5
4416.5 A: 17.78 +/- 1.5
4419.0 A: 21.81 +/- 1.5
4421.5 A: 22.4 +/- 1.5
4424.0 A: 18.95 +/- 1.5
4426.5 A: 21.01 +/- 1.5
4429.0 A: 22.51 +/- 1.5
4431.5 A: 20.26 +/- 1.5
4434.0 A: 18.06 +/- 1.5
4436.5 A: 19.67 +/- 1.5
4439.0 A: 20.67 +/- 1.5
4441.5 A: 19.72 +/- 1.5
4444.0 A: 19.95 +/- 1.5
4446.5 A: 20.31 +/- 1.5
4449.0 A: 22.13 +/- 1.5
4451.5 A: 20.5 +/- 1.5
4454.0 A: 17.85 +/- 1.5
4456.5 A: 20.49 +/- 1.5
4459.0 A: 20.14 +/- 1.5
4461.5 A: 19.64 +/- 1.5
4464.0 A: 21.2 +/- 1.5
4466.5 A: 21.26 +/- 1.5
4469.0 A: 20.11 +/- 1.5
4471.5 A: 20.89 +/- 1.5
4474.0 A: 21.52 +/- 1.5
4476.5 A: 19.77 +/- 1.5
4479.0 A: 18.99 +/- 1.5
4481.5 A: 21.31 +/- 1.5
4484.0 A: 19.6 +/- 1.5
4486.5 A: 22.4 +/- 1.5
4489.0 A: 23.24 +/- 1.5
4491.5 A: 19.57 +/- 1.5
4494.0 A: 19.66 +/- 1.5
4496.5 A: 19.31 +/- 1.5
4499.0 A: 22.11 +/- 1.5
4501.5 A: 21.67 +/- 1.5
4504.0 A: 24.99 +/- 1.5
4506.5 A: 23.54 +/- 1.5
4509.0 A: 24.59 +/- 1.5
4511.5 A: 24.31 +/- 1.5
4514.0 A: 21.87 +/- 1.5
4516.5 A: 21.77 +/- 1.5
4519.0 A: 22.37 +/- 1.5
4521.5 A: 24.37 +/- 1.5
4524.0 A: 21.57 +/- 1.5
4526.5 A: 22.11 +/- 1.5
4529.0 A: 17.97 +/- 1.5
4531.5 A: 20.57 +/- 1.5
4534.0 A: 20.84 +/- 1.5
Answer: 1.3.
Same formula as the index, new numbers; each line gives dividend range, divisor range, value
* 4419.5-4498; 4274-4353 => 1.33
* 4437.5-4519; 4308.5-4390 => 1.27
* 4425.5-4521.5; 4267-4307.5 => 1.53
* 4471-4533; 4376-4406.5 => 1.32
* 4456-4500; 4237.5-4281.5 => 1.37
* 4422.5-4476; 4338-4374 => 1.17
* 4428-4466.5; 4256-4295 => 1.36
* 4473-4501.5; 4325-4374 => 1.20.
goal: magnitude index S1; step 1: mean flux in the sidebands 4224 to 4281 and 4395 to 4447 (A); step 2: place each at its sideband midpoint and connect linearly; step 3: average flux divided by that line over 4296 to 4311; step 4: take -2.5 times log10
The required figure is 0.37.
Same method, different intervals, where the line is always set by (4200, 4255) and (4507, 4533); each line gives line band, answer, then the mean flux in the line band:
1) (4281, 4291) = 0.19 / 14.7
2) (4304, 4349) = 0.09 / 17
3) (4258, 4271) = 0.07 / 16.1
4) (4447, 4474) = 0.03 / 20.5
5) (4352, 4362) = 0.02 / 18.7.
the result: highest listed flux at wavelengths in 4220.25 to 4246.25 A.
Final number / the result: 20.65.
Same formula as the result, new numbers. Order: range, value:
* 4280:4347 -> 22.74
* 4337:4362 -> 20.87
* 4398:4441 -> 22.51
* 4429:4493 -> 23.24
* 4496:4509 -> 24.99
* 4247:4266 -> 18.24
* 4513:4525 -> 24.37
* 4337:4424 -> 22.4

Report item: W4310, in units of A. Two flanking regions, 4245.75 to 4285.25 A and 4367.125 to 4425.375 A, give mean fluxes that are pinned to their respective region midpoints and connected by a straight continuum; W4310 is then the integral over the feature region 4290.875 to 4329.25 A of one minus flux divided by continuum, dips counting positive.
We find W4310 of 3.2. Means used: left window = 16.2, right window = 18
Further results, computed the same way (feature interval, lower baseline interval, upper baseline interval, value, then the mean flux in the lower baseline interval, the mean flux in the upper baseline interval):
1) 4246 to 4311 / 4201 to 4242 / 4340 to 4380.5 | 7.1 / 16.3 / 18.2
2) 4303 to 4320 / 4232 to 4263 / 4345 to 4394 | 2.3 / 16.9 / 17.9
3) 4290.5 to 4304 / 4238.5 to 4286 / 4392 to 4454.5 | 1.9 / 16.6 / 19.4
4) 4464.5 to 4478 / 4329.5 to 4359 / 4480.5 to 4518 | 0.4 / 18.6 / 22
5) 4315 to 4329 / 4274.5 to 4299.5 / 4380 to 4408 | -1.5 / 15.9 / 17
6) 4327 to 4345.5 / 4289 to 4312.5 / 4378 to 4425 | -3.8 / 13.8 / 18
